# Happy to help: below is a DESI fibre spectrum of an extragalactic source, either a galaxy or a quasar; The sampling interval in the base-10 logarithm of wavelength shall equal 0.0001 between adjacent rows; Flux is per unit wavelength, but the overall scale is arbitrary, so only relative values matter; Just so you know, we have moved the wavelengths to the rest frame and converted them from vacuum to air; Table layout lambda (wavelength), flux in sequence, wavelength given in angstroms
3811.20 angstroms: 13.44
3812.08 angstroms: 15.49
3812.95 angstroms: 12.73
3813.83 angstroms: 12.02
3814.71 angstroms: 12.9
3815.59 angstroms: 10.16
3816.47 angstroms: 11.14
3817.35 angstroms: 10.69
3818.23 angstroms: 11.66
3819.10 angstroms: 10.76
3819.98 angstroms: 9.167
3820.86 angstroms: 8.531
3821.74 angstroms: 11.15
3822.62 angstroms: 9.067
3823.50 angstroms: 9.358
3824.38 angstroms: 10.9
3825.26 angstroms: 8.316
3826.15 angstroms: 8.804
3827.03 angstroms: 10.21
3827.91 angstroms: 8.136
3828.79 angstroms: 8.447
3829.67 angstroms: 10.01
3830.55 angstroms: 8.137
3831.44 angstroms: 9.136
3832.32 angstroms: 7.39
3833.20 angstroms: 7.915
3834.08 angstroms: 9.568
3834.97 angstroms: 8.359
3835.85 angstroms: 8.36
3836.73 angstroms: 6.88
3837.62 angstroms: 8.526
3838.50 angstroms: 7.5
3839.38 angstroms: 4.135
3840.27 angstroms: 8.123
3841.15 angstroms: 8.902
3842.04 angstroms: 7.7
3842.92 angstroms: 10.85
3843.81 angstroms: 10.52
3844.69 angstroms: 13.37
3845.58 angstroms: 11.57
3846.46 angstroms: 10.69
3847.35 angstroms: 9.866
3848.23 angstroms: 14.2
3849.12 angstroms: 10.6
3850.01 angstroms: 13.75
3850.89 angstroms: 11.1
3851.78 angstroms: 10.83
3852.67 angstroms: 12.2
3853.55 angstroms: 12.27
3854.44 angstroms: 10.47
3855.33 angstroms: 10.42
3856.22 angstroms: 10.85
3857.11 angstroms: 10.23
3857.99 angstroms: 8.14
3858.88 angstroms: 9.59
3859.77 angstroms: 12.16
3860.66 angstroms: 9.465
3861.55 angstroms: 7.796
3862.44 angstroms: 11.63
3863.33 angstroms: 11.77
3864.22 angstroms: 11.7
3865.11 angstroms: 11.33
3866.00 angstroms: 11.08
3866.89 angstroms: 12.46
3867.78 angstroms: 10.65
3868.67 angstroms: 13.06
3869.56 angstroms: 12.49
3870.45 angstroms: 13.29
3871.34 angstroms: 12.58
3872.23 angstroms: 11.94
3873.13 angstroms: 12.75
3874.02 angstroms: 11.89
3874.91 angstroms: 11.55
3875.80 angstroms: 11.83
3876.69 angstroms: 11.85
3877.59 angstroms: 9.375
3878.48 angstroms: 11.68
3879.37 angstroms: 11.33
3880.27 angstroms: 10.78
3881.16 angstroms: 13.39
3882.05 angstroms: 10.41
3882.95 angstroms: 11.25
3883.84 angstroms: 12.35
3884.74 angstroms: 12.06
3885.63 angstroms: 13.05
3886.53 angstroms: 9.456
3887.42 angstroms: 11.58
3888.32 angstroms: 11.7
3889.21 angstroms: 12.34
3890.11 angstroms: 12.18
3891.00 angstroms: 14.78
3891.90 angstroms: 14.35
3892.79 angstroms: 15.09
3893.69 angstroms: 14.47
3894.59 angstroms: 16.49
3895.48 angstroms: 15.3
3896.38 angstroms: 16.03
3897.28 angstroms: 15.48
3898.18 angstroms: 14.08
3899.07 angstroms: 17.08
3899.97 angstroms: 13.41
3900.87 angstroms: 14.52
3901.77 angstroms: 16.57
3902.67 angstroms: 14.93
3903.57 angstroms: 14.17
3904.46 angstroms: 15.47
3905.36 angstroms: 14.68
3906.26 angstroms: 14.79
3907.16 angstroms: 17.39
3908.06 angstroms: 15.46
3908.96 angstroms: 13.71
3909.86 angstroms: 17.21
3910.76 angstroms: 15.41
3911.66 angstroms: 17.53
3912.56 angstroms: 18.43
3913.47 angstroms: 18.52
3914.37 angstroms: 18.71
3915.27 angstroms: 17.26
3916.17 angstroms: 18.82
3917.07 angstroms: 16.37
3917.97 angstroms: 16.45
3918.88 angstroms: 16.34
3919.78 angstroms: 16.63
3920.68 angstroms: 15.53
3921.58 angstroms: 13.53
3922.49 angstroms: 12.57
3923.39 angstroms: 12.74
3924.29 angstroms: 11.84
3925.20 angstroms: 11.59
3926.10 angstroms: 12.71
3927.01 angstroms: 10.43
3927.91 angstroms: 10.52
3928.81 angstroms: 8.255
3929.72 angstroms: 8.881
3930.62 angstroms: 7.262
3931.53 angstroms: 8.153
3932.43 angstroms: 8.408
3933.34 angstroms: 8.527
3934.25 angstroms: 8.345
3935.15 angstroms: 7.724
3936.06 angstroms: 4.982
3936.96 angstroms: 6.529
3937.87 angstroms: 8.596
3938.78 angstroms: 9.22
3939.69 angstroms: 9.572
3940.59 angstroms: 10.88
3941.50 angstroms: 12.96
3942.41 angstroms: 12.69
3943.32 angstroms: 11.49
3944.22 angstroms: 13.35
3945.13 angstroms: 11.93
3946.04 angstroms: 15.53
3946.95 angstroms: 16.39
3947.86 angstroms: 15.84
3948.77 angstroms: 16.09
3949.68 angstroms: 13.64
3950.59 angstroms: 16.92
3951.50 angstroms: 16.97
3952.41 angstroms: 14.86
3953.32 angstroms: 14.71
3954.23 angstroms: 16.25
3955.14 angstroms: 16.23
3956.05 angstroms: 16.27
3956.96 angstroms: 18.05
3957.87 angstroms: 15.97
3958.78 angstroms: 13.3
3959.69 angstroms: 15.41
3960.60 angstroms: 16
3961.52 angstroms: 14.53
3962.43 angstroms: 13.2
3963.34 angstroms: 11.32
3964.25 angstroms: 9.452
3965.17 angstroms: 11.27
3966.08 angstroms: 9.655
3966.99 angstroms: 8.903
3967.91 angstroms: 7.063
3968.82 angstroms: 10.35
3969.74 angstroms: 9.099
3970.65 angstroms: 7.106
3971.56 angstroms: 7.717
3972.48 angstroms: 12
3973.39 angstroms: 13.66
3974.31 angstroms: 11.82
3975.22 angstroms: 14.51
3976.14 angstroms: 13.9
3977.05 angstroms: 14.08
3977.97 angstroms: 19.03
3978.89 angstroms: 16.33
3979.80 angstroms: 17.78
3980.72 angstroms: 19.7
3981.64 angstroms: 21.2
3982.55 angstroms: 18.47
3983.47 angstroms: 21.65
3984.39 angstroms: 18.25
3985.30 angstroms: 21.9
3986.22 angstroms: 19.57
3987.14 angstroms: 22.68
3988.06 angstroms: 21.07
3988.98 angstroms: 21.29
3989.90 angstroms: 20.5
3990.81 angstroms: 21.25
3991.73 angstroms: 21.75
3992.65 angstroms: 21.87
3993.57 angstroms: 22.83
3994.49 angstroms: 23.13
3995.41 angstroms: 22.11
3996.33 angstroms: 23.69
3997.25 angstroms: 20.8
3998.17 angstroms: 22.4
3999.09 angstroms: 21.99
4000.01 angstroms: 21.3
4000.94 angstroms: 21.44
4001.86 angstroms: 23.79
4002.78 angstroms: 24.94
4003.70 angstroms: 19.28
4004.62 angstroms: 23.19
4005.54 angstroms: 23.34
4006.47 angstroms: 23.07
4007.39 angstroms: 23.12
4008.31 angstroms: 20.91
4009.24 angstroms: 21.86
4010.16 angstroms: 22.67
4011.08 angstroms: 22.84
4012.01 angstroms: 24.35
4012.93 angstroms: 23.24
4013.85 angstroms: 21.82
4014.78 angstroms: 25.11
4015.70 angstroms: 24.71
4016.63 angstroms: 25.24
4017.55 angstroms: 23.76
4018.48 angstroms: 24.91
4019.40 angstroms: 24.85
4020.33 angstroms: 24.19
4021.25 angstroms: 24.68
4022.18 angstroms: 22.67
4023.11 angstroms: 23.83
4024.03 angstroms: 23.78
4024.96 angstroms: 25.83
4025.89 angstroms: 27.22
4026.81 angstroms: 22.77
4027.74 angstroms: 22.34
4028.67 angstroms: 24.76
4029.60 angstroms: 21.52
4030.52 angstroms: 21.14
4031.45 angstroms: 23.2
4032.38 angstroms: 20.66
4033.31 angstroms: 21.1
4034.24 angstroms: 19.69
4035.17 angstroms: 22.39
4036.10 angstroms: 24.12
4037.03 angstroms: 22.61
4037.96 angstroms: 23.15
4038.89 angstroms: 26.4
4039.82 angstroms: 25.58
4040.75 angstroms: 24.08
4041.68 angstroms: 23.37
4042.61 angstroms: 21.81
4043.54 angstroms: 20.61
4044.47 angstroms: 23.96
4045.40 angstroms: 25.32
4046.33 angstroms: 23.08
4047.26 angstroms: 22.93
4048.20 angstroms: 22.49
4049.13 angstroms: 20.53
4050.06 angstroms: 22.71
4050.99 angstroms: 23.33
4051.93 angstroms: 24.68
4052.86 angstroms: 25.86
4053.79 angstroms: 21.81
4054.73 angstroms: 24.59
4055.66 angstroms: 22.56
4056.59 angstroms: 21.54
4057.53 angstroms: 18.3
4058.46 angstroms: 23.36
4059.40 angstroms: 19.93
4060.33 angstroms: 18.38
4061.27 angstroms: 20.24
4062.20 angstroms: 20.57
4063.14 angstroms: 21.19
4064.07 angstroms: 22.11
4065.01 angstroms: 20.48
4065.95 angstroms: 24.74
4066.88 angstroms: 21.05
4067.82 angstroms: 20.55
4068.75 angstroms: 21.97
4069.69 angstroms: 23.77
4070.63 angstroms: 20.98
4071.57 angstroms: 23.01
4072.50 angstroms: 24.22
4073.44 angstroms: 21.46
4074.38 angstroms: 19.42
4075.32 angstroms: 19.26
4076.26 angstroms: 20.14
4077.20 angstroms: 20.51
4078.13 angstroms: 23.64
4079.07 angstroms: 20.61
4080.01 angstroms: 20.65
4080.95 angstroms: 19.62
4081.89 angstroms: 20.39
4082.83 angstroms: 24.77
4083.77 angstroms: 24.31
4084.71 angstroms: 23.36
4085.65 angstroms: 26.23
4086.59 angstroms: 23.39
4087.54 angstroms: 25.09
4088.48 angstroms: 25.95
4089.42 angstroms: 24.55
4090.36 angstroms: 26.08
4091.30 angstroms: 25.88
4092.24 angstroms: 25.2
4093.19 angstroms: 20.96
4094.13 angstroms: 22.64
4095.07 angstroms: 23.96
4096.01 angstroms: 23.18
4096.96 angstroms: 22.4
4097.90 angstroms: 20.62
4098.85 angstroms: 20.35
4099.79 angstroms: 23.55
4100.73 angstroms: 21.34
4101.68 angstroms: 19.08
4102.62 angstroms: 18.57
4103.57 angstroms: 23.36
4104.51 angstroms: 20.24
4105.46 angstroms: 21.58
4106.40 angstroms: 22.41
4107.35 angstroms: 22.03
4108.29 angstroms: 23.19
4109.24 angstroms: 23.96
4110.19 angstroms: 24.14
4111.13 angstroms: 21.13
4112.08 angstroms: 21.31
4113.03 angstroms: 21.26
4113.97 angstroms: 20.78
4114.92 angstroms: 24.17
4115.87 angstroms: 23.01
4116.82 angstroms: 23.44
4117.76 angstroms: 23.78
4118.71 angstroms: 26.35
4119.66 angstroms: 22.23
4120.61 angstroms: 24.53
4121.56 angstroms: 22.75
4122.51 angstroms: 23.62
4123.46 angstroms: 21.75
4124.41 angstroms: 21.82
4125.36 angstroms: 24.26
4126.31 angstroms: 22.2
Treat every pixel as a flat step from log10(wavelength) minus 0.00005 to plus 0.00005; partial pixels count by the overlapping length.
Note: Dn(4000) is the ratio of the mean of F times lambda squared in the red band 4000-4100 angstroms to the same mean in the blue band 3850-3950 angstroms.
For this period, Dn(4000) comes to 1.9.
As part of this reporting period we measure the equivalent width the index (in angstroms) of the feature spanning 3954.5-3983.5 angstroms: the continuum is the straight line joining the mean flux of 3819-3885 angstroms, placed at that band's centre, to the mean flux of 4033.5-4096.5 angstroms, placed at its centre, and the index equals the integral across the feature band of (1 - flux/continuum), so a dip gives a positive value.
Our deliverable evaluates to 5.62 angstroms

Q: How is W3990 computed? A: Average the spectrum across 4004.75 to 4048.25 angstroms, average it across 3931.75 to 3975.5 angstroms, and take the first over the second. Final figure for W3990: 1.9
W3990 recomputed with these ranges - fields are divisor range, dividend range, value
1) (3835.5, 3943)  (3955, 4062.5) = 1.67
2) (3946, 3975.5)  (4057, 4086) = 1.62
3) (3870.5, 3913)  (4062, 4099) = 1.64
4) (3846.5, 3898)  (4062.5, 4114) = 1.86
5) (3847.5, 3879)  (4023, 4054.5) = 2.04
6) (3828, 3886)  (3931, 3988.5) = 1.29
